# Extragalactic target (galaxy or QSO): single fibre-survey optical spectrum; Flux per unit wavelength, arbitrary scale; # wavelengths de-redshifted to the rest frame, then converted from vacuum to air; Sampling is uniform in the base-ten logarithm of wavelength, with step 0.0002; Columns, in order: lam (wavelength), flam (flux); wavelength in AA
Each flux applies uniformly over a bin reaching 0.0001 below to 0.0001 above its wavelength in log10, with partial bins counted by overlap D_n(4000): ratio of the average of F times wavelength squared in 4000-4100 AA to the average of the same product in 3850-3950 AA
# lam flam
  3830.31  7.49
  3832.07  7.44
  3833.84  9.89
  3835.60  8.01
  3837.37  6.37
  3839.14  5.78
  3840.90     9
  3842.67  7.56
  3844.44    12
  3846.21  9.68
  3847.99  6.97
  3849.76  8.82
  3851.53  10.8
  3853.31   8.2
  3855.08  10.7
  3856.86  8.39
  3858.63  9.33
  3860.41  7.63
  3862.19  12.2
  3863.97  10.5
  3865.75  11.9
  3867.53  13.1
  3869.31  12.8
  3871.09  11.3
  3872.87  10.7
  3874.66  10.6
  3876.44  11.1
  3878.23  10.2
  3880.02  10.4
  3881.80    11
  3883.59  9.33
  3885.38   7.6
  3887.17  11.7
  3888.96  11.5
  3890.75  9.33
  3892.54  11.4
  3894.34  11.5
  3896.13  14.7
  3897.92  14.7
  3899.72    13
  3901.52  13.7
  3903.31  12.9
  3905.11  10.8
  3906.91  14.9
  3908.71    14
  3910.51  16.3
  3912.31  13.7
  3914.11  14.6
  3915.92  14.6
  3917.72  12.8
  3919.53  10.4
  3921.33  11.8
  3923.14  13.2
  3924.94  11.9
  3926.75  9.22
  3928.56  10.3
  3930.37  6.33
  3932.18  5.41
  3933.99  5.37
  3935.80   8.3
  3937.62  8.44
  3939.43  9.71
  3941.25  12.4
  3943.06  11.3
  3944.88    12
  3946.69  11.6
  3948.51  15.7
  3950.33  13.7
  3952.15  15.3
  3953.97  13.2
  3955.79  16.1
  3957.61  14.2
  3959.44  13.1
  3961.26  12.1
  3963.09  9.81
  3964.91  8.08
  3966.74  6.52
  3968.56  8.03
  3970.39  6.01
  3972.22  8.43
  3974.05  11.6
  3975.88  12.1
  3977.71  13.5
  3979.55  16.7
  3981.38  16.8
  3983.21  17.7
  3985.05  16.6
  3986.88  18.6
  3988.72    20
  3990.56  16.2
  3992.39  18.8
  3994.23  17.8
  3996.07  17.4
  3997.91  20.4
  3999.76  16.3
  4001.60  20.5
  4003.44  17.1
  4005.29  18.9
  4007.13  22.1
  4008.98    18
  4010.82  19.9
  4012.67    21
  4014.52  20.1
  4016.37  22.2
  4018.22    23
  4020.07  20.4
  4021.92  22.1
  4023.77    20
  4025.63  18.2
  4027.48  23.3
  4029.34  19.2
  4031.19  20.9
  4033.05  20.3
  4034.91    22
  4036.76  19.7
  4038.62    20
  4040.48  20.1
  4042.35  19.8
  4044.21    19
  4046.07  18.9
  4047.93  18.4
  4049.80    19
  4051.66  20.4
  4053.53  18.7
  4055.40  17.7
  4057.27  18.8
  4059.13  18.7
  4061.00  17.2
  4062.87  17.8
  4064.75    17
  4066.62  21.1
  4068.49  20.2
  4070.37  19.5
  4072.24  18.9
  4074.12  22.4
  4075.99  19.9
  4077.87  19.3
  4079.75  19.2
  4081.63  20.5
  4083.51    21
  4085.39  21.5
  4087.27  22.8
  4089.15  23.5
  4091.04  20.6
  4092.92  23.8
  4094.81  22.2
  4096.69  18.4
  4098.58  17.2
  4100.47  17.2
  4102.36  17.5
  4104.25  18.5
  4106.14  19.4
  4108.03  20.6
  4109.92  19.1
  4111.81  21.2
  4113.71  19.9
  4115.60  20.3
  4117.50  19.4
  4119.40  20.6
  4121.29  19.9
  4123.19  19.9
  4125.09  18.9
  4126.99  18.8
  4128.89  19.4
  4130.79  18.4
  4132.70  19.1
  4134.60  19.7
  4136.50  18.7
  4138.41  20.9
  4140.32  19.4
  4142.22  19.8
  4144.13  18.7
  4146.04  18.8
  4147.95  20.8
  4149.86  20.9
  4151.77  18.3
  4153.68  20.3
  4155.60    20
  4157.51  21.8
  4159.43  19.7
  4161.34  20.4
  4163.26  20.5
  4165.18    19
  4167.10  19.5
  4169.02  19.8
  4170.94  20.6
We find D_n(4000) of 1.92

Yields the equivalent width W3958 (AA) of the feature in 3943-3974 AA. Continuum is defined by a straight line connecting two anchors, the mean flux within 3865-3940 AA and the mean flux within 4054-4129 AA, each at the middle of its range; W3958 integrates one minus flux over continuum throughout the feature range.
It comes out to 5.1 AA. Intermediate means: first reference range 11.3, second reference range 19.7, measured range 11.5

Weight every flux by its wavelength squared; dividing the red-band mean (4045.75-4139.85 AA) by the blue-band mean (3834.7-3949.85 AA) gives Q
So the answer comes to 2.00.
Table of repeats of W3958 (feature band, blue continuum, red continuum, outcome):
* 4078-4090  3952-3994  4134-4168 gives -2.6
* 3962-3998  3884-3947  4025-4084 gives 3.5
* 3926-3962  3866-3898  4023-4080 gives 7.9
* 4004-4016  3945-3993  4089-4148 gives -3.9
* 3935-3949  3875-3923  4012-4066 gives 3.4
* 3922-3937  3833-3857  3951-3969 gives 2.9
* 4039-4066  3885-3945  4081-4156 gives -2.5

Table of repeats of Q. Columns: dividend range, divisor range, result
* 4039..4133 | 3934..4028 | 1.34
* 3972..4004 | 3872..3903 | 1.54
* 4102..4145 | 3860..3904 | 1.93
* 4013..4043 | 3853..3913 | 1.93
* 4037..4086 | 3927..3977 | 1.94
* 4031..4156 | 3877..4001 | 1.69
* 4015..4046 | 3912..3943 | 2.07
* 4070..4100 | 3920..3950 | 2.17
